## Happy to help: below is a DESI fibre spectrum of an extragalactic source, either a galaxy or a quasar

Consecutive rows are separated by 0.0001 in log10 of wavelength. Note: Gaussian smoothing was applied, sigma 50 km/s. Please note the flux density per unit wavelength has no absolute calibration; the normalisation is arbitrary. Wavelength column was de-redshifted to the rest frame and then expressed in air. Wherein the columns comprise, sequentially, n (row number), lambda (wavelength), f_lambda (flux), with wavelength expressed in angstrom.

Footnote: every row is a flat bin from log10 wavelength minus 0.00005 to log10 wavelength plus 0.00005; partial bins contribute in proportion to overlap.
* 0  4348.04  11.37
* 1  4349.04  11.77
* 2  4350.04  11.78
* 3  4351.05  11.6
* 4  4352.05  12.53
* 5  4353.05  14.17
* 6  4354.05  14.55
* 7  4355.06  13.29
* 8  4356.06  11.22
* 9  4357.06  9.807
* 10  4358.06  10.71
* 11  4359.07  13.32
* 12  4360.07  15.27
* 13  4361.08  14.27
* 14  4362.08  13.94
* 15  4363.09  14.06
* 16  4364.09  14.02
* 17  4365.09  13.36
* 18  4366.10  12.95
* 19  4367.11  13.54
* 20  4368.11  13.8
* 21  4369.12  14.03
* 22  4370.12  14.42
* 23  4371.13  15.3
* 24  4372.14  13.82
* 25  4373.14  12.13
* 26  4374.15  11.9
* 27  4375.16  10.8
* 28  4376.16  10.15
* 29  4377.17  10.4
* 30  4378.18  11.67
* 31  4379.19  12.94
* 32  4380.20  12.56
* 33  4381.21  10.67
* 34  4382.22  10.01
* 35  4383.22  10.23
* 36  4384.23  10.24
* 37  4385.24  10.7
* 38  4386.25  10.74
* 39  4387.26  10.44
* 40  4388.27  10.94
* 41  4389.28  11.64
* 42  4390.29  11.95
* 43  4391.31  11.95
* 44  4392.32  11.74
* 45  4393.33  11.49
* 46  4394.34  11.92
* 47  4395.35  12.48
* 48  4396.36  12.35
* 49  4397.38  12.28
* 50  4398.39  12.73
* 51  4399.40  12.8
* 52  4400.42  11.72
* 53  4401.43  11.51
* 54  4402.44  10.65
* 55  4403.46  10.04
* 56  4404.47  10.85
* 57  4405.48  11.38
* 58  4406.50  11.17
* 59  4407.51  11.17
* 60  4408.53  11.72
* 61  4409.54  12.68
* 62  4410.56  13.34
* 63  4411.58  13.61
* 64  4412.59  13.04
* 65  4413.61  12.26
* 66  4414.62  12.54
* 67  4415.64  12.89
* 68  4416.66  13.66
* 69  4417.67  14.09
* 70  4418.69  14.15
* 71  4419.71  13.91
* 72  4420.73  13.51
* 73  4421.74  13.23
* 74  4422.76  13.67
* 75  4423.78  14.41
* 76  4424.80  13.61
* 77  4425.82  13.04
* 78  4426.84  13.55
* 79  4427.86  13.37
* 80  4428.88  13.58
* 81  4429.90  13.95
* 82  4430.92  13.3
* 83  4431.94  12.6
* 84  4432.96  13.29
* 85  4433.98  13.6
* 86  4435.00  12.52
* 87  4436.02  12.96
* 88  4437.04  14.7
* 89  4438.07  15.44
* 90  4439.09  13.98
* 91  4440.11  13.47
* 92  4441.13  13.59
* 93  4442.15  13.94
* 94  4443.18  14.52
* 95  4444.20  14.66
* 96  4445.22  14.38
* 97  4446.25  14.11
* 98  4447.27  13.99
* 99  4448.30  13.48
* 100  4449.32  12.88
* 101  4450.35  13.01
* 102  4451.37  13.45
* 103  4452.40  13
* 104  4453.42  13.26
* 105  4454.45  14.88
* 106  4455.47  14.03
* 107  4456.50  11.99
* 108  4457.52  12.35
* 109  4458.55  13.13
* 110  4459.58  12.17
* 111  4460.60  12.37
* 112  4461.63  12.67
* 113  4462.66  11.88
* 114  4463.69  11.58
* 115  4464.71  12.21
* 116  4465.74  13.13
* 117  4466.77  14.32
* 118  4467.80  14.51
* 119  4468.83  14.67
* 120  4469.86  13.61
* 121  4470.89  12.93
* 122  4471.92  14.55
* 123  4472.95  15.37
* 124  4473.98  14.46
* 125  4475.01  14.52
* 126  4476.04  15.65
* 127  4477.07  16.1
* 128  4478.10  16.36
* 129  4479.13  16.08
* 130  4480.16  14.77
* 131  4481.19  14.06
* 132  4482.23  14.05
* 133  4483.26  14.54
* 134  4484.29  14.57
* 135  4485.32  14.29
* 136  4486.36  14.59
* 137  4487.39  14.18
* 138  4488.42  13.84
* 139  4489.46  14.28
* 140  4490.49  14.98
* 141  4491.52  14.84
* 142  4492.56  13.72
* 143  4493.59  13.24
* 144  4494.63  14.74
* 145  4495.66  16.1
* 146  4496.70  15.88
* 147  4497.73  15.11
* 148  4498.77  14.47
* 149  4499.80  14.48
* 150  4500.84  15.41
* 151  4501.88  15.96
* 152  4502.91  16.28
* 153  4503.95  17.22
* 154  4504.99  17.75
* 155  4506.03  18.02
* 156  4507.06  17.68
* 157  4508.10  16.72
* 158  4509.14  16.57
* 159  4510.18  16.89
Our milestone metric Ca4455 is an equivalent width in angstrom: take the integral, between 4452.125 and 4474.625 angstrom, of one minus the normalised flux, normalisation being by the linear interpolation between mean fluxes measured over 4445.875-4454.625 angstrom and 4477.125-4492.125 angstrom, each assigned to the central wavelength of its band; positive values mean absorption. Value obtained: 1.0 angstrom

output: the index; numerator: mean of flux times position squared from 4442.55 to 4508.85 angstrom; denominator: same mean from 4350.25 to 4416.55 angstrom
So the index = 1.23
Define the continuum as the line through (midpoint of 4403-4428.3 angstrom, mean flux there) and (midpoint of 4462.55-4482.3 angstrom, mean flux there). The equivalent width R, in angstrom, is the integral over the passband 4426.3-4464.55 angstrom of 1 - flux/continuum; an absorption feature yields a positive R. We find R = 0.6 angstrom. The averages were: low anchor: 12.8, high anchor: 14.3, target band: 13.4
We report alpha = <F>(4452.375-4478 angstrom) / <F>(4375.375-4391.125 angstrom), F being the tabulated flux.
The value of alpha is 1.2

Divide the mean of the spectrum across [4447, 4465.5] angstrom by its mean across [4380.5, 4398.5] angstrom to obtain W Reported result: 1.14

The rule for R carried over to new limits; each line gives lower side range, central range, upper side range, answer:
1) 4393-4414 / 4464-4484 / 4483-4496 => -0.7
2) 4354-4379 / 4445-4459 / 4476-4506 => 1.0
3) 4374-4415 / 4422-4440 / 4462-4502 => -1.2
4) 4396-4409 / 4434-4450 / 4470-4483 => -0.7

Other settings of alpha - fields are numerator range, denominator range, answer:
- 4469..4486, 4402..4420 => 1.19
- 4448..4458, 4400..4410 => 1.17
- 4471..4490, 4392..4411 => 1.25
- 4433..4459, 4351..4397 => 1.11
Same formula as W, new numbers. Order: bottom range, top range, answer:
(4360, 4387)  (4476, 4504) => 1.20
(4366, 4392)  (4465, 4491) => 1.22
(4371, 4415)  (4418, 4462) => 1.16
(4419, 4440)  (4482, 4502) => 1.08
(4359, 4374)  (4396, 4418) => 0.88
